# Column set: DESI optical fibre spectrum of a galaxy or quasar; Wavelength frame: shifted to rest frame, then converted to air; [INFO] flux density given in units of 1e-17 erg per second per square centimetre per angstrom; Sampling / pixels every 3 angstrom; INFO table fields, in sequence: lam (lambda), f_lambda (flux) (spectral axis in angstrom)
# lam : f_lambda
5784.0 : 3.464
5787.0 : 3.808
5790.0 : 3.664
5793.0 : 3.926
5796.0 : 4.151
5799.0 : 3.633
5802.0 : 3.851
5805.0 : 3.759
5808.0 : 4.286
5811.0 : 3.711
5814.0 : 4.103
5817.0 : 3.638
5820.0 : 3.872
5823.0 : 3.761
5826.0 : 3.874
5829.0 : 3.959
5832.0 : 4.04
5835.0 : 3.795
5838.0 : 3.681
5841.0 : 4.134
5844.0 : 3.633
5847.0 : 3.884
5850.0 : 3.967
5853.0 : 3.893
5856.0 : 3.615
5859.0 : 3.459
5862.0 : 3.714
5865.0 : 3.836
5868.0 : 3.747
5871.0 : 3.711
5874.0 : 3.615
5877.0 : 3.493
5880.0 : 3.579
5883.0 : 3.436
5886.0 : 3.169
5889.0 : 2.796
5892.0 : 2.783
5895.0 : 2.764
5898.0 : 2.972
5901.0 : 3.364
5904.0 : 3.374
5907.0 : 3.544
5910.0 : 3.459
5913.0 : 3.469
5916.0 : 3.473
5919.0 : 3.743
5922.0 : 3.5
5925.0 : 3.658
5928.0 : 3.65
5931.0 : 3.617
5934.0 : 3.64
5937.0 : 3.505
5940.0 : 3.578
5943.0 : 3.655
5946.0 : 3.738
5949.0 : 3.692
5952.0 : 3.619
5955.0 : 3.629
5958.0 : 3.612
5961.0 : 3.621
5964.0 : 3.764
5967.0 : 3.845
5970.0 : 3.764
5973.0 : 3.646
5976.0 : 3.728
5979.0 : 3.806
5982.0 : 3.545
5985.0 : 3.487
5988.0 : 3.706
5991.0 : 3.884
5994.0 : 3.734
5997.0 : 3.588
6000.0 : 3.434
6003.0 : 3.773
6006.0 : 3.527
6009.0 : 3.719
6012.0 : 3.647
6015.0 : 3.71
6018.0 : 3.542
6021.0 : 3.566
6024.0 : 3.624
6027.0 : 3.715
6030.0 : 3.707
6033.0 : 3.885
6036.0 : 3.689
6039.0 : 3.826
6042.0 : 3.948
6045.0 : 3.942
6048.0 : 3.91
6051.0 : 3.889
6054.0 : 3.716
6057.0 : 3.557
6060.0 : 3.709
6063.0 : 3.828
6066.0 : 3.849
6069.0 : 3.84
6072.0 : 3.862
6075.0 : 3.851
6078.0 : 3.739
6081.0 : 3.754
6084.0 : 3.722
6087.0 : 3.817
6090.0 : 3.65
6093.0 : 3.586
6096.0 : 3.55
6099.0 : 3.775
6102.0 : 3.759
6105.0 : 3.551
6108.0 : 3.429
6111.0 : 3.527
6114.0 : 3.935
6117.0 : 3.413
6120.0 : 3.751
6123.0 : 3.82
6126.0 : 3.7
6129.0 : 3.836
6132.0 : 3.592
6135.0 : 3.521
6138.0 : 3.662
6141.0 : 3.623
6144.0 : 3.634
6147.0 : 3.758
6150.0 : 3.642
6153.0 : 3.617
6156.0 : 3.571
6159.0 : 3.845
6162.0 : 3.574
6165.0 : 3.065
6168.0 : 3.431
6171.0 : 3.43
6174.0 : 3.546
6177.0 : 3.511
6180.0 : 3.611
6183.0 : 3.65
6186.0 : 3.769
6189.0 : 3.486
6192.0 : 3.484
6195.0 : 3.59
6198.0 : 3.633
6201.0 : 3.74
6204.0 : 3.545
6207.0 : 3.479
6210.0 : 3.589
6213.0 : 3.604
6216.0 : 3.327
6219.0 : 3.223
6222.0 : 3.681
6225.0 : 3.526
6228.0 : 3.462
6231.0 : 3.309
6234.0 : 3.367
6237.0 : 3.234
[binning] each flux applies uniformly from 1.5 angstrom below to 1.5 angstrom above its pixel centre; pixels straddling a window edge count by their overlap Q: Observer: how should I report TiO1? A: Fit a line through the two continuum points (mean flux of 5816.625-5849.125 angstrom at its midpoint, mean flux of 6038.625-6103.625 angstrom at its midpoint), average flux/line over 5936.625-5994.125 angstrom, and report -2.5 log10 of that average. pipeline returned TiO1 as 0.04 mag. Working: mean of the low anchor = 3.85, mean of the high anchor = 3.78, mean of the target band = 3.68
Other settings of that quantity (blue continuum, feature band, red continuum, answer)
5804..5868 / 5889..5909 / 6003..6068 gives 0.22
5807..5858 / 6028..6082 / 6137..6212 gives -0.04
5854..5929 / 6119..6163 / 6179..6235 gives -0.05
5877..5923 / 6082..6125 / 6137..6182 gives -0.05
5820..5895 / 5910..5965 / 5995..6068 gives 0.02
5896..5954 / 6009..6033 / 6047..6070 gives 0.01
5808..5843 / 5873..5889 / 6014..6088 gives 0.14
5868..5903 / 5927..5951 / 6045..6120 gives -0.08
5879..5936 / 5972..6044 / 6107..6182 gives -0.07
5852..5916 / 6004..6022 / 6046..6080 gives 0.02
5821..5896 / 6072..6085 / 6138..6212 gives -0.06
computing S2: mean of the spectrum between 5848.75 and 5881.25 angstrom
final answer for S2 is 3.69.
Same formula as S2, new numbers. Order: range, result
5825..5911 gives 3.56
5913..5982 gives 3.65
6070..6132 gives 3.7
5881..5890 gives 3.18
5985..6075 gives 3.73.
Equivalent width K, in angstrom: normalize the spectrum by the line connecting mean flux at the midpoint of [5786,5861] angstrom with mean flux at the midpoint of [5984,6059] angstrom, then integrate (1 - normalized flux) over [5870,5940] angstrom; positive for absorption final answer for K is 7.1 angstrom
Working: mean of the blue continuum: 3.84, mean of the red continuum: 3.71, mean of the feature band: 3.41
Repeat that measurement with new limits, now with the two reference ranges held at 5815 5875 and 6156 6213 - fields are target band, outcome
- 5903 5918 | 1.1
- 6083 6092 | -0.2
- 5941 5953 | 0.2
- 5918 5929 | 0.3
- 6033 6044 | -0.5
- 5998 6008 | 0.3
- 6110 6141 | -0.7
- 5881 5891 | 1.7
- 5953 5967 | 0.1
